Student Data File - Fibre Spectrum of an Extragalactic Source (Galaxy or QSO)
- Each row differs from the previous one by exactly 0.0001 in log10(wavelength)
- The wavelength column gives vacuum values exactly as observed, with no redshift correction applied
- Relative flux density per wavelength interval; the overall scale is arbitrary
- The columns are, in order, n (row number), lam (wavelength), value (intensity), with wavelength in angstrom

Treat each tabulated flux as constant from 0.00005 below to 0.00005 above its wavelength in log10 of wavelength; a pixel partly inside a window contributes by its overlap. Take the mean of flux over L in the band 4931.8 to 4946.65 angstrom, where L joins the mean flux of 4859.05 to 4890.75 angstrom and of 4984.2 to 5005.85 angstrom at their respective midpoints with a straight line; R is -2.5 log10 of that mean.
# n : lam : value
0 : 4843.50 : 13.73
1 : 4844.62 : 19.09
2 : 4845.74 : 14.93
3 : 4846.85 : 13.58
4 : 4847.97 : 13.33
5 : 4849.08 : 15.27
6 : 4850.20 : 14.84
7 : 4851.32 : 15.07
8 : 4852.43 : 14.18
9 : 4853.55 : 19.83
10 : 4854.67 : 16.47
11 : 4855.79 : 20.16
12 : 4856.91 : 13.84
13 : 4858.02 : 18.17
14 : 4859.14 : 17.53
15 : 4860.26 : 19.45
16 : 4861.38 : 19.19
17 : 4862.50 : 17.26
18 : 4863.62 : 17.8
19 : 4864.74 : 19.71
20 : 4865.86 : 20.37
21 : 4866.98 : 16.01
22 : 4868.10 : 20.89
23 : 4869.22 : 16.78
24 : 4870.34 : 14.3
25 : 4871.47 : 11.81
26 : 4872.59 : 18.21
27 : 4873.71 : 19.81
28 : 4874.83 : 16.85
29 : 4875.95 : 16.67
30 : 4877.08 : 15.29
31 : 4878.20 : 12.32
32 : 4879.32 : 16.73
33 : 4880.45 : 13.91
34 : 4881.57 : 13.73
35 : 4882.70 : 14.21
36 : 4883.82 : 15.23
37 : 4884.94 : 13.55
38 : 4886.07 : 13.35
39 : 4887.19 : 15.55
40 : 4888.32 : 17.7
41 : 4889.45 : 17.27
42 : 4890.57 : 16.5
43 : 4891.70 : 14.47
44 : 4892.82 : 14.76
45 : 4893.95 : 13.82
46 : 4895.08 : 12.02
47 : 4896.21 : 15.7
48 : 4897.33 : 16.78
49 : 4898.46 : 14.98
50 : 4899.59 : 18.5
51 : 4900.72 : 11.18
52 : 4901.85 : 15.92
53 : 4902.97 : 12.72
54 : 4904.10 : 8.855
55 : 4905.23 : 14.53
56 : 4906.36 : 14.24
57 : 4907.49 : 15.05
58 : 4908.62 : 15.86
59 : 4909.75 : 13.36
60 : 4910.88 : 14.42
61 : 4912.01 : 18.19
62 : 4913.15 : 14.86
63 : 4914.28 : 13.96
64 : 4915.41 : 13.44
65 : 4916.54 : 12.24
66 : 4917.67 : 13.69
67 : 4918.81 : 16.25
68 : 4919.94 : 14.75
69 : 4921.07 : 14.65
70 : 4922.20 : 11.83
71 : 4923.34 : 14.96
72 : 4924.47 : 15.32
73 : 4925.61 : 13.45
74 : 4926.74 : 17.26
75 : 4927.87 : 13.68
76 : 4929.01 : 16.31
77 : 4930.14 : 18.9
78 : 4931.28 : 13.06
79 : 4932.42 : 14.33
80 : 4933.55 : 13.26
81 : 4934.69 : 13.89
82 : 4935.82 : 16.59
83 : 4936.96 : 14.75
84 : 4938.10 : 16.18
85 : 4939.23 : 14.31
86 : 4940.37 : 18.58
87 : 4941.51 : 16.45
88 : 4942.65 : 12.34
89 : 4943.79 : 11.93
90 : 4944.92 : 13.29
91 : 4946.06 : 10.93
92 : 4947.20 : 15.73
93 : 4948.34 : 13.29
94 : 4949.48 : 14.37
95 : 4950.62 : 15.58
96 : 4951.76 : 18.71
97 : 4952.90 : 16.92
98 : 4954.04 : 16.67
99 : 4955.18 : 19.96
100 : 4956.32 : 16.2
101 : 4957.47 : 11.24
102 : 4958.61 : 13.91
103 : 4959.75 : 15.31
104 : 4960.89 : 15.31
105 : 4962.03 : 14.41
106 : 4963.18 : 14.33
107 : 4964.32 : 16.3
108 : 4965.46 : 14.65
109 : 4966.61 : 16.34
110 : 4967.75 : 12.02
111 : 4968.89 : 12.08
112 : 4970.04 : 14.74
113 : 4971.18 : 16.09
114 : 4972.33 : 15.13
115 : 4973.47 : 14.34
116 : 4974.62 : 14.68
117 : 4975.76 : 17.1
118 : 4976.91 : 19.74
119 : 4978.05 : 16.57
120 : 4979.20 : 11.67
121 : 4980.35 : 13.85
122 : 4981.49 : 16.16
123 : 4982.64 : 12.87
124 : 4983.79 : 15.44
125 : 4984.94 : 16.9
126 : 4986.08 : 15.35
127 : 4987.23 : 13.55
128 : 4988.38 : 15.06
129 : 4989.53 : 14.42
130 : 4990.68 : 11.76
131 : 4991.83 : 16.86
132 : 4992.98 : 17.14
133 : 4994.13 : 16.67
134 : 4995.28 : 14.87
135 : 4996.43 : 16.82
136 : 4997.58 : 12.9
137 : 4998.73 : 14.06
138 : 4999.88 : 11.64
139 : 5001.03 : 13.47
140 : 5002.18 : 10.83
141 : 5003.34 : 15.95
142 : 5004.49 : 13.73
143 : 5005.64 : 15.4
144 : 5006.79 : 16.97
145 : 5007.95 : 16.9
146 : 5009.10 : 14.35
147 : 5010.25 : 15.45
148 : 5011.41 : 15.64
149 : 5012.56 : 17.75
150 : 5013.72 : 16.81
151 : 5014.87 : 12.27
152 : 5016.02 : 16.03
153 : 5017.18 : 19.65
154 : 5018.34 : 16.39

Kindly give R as 0.08 mag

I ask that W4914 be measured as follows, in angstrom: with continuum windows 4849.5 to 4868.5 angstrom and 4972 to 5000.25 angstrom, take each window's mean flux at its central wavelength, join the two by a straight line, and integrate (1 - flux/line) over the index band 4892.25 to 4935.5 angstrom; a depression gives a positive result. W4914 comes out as 5.3 angstrom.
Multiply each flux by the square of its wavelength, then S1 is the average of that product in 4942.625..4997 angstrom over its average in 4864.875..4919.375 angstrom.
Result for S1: 1.02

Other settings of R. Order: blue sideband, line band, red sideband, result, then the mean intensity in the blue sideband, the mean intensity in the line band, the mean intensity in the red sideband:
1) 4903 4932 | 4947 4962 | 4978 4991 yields -0.08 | 14.5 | 15.6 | 14.4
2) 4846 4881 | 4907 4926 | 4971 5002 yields 0.10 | 16.6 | 14.5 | 14.9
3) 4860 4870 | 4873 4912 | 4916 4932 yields 0.12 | 18.5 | 14.9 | 14.7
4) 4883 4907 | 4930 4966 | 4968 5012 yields -0.02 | 14.6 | 15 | 14.9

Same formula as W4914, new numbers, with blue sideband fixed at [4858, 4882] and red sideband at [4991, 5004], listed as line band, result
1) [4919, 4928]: 0.8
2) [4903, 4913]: 1.2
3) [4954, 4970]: 0.4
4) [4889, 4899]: 0.8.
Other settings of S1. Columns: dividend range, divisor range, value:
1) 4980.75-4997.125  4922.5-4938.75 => 1.04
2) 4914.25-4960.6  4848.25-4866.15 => 0.89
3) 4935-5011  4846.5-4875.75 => 0.92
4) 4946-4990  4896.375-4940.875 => 1.05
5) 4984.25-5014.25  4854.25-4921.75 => 1.01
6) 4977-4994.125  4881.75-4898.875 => 1.04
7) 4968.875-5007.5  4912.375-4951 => 1.05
